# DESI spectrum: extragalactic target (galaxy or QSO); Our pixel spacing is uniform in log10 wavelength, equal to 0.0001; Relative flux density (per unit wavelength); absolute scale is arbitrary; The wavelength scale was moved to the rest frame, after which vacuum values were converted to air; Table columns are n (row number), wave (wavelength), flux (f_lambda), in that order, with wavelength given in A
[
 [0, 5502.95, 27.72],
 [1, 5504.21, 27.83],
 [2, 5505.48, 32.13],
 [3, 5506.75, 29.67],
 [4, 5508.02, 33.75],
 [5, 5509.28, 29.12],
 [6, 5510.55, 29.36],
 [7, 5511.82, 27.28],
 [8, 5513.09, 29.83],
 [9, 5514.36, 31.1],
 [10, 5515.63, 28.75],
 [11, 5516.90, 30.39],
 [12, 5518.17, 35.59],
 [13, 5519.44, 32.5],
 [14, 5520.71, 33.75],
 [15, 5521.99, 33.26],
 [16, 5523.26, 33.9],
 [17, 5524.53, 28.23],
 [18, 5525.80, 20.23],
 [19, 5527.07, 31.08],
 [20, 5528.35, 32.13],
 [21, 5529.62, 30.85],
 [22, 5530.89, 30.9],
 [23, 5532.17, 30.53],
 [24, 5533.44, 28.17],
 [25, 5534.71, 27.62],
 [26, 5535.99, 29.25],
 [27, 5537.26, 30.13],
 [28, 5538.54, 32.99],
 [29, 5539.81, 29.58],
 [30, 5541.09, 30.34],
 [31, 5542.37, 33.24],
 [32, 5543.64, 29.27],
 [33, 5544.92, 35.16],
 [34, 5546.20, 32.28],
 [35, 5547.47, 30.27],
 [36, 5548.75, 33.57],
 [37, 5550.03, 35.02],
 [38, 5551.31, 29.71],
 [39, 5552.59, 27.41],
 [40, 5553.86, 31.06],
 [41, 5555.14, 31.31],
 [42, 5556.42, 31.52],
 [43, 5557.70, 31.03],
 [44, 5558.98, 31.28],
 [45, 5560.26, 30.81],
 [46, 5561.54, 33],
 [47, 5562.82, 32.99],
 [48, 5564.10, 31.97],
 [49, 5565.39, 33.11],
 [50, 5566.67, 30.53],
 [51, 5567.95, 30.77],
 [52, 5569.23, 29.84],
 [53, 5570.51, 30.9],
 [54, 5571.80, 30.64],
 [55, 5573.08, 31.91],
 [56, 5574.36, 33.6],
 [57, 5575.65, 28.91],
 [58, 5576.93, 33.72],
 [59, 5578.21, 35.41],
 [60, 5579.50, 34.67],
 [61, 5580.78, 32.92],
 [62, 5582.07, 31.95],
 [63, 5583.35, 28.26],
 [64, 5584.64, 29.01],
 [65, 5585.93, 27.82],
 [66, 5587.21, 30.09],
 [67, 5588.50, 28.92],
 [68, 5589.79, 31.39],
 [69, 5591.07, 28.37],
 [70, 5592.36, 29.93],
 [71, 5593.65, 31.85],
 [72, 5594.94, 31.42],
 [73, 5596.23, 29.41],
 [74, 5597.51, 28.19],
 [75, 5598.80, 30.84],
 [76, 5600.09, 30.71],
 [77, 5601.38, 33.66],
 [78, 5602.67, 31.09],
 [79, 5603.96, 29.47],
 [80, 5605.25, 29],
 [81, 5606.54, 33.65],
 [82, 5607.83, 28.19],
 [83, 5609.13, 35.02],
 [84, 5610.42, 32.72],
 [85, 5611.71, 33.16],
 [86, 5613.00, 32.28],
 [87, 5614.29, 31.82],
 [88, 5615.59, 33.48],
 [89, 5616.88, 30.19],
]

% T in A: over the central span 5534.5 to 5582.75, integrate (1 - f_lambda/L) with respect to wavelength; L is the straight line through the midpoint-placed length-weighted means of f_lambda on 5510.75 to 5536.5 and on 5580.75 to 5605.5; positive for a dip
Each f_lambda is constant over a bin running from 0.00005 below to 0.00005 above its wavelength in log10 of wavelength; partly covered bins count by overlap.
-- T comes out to -2.2 A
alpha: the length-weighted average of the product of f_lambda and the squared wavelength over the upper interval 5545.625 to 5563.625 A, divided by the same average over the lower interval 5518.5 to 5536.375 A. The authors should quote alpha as 1.05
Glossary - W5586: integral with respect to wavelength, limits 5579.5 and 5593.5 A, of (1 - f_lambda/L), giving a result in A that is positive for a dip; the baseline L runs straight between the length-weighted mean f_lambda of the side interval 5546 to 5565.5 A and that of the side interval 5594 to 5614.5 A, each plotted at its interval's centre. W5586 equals 0.56 A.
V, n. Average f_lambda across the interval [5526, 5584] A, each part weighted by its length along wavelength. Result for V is 31.3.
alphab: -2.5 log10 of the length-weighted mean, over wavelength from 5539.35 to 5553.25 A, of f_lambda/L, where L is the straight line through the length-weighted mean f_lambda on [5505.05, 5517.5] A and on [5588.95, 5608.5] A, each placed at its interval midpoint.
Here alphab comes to -0.04 mag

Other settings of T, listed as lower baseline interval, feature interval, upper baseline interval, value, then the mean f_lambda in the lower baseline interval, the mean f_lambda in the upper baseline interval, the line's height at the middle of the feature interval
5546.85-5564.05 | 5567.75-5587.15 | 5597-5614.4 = 0.1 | 31.5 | 31.4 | 31.5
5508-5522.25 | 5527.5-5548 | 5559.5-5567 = 0.5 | 31.1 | 32.1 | 31.5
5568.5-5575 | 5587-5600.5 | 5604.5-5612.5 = 0.7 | 31.4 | 31.9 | 31.7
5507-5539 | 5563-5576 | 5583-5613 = -0.3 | 30.4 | 30.6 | 30.5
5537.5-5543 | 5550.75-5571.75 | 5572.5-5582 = 0.8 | 31.4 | 33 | 32.3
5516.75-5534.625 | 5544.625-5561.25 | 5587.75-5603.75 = -0.5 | 30.7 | 30.5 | 30.6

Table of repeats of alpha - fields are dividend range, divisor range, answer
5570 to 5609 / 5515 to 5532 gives 1.03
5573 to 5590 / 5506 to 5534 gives 1.05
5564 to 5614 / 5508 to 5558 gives 1.03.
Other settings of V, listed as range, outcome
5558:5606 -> 31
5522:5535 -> 29.6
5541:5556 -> 31.6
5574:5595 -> 31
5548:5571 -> 31.4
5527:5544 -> 30.4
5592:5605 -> 30.6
